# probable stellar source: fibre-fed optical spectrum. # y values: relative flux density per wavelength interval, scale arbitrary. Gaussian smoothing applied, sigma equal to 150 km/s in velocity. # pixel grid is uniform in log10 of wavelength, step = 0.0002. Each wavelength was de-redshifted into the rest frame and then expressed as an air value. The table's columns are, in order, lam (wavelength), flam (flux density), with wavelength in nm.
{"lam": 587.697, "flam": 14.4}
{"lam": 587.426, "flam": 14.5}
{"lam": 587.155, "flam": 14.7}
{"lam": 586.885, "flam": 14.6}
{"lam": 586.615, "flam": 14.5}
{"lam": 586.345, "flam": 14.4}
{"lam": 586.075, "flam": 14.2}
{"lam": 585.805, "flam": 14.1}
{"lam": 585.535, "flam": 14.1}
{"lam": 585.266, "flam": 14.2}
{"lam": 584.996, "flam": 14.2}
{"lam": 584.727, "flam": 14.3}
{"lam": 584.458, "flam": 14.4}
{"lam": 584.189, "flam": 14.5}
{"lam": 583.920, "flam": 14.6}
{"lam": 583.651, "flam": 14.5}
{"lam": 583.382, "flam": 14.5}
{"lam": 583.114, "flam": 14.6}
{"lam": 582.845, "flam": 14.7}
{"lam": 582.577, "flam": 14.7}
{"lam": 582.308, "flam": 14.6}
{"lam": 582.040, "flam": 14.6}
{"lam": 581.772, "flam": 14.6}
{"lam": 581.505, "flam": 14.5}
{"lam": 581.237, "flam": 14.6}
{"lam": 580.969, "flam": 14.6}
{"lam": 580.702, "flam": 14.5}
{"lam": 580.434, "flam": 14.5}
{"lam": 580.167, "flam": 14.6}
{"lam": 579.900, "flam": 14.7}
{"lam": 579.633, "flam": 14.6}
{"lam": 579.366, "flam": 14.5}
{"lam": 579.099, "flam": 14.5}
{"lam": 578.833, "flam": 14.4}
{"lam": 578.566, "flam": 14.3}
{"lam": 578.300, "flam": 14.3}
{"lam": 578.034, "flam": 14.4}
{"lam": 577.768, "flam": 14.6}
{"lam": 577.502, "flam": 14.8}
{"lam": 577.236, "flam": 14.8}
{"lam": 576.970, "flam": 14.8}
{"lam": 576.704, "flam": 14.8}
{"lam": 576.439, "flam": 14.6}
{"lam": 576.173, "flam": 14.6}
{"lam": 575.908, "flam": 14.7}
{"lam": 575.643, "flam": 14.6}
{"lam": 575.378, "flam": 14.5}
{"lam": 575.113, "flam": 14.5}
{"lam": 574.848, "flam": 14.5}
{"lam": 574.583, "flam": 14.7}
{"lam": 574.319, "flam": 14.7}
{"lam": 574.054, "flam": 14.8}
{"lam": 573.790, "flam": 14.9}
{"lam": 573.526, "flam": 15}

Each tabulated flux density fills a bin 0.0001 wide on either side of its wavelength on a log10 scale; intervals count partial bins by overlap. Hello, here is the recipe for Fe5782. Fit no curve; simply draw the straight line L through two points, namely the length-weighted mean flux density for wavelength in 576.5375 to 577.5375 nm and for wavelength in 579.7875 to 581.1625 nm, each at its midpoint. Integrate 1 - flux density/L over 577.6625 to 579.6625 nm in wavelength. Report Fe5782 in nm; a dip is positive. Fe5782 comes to 0.03 nm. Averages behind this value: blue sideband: 14.8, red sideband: 14.6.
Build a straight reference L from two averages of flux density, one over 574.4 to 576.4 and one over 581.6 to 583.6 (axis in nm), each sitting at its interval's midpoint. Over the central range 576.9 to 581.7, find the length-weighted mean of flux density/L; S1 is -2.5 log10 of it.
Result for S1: 0.00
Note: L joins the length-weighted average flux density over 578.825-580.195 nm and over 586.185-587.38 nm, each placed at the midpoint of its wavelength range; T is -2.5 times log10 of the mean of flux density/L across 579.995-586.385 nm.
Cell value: 0.01 mag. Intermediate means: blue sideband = 14.6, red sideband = 14.5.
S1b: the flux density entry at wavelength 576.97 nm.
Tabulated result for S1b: 14.8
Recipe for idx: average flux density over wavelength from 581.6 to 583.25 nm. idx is 14.6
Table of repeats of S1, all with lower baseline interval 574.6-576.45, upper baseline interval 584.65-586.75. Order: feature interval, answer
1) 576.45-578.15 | -0.01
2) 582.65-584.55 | -0.02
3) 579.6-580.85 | -0.01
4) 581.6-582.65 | -0.02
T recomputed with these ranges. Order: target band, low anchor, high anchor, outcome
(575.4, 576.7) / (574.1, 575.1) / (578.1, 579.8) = -0.01 mag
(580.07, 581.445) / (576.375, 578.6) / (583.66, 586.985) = 0.00 mag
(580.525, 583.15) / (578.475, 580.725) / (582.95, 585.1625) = -0.01 mag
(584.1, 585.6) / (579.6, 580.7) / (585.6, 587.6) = 0.01 mag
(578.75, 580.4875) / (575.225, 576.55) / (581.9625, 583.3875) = 0.00 mag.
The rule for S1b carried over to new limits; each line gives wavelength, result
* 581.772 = 14.6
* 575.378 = 14.5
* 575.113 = 14.5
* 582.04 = 14.6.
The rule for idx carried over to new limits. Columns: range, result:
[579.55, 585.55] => 14.5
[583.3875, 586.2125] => 14.3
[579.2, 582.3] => 14.6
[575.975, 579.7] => 14.6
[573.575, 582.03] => 14.6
